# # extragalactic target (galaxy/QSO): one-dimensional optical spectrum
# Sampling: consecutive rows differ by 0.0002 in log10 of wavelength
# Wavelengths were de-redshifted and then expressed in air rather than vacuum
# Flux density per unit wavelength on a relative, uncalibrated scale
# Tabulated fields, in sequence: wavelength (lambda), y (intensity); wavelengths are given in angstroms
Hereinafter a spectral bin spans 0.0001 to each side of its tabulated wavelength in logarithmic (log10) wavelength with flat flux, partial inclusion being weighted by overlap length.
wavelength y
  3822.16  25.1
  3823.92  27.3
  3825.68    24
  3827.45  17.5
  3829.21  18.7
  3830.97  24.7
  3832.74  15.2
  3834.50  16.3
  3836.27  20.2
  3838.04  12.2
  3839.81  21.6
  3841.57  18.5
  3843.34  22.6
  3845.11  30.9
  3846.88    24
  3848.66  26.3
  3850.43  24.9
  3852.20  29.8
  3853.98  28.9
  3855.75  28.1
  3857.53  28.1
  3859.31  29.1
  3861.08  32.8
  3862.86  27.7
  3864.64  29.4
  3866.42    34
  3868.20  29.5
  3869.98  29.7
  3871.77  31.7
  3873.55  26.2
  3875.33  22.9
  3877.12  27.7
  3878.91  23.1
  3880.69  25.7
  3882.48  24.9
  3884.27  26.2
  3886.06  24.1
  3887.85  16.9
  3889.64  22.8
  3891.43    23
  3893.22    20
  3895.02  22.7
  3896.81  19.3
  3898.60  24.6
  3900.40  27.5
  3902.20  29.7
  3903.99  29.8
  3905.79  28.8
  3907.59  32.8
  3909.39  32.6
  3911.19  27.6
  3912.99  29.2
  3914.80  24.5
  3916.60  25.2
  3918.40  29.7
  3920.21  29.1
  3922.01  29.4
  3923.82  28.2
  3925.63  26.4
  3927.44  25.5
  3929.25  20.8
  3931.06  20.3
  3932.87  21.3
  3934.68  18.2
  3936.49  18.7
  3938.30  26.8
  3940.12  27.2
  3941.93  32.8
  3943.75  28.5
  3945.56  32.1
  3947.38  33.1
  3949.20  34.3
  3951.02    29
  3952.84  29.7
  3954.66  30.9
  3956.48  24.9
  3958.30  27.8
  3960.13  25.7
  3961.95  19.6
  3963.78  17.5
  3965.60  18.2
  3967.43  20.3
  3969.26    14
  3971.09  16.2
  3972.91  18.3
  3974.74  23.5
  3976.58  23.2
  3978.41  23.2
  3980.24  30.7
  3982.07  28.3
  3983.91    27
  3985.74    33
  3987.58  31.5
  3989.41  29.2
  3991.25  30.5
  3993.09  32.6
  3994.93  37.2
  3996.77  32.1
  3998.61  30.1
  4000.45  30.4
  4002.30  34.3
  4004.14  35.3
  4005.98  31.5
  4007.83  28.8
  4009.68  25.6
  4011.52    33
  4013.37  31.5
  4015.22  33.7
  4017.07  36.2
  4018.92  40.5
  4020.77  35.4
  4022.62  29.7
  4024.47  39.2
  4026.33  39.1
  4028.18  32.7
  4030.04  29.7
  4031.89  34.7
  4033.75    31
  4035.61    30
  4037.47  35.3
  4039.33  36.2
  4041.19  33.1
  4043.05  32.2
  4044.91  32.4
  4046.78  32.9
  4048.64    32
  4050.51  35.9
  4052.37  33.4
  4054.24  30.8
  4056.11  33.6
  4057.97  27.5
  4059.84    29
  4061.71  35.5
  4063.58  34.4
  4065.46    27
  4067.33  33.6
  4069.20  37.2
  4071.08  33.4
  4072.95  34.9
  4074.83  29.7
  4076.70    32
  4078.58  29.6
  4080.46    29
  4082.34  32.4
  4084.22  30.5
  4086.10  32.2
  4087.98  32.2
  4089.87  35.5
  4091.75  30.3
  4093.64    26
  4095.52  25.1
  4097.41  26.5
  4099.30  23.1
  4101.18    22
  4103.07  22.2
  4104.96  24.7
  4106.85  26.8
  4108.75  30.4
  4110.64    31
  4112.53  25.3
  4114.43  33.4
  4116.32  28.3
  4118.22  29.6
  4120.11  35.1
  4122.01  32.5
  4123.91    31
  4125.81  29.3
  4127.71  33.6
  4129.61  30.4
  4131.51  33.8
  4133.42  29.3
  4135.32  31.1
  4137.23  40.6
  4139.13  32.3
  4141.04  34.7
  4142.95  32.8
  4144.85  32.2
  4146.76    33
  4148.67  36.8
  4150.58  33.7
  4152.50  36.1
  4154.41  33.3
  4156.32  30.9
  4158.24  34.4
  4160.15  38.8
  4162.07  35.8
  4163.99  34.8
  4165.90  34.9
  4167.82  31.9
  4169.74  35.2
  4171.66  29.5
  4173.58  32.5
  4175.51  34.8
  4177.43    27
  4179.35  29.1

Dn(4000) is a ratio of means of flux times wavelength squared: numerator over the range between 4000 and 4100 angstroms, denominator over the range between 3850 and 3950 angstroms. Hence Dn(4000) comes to 1.29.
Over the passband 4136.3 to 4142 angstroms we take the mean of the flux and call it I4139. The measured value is 35.8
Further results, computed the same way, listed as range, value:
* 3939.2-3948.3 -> 30.7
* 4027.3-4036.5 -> 31.6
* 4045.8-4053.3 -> 33.5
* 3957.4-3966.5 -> 21.8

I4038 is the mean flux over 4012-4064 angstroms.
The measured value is 33.5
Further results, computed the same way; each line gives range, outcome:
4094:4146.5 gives 29.9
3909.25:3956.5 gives 27.2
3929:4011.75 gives 26.9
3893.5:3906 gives 25.6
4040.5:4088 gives 32.2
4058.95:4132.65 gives 30.2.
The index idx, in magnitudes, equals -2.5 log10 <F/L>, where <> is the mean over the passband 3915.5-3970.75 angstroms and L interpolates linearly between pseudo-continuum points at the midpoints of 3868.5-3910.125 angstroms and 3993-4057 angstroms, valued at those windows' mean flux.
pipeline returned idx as 0.13 mag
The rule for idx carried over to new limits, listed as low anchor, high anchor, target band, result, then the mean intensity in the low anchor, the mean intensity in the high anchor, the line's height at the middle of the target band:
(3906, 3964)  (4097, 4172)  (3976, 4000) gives -0.07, 27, 31.6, 28.2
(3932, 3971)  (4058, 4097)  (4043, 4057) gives -0.10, 25.1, 31.3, 29.9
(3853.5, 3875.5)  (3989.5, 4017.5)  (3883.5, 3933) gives 0.17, 29.3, 32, 30.2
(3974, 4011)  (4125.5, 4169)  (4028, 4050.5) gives -0.06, 30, 33.8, 31.1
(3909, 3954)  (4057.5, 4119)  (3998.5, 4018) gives -0.13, 27.2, 29.7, 28.4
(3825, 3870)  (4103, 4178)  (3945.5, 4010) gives 0.03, 24.7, 32.2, 28.1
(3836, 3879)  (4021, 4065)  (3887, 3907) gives 0.15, 26.6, 33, 27.9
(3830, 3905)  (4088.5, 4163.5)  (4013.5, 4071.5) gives -0.15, 25.1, 31.1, 29.2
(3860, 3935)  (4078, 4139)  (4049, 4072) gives -0.13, 26.3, 29.8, 29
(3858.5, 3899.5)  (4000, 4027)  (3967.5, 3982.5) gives 0.39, 25.8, 33.6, 31.4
